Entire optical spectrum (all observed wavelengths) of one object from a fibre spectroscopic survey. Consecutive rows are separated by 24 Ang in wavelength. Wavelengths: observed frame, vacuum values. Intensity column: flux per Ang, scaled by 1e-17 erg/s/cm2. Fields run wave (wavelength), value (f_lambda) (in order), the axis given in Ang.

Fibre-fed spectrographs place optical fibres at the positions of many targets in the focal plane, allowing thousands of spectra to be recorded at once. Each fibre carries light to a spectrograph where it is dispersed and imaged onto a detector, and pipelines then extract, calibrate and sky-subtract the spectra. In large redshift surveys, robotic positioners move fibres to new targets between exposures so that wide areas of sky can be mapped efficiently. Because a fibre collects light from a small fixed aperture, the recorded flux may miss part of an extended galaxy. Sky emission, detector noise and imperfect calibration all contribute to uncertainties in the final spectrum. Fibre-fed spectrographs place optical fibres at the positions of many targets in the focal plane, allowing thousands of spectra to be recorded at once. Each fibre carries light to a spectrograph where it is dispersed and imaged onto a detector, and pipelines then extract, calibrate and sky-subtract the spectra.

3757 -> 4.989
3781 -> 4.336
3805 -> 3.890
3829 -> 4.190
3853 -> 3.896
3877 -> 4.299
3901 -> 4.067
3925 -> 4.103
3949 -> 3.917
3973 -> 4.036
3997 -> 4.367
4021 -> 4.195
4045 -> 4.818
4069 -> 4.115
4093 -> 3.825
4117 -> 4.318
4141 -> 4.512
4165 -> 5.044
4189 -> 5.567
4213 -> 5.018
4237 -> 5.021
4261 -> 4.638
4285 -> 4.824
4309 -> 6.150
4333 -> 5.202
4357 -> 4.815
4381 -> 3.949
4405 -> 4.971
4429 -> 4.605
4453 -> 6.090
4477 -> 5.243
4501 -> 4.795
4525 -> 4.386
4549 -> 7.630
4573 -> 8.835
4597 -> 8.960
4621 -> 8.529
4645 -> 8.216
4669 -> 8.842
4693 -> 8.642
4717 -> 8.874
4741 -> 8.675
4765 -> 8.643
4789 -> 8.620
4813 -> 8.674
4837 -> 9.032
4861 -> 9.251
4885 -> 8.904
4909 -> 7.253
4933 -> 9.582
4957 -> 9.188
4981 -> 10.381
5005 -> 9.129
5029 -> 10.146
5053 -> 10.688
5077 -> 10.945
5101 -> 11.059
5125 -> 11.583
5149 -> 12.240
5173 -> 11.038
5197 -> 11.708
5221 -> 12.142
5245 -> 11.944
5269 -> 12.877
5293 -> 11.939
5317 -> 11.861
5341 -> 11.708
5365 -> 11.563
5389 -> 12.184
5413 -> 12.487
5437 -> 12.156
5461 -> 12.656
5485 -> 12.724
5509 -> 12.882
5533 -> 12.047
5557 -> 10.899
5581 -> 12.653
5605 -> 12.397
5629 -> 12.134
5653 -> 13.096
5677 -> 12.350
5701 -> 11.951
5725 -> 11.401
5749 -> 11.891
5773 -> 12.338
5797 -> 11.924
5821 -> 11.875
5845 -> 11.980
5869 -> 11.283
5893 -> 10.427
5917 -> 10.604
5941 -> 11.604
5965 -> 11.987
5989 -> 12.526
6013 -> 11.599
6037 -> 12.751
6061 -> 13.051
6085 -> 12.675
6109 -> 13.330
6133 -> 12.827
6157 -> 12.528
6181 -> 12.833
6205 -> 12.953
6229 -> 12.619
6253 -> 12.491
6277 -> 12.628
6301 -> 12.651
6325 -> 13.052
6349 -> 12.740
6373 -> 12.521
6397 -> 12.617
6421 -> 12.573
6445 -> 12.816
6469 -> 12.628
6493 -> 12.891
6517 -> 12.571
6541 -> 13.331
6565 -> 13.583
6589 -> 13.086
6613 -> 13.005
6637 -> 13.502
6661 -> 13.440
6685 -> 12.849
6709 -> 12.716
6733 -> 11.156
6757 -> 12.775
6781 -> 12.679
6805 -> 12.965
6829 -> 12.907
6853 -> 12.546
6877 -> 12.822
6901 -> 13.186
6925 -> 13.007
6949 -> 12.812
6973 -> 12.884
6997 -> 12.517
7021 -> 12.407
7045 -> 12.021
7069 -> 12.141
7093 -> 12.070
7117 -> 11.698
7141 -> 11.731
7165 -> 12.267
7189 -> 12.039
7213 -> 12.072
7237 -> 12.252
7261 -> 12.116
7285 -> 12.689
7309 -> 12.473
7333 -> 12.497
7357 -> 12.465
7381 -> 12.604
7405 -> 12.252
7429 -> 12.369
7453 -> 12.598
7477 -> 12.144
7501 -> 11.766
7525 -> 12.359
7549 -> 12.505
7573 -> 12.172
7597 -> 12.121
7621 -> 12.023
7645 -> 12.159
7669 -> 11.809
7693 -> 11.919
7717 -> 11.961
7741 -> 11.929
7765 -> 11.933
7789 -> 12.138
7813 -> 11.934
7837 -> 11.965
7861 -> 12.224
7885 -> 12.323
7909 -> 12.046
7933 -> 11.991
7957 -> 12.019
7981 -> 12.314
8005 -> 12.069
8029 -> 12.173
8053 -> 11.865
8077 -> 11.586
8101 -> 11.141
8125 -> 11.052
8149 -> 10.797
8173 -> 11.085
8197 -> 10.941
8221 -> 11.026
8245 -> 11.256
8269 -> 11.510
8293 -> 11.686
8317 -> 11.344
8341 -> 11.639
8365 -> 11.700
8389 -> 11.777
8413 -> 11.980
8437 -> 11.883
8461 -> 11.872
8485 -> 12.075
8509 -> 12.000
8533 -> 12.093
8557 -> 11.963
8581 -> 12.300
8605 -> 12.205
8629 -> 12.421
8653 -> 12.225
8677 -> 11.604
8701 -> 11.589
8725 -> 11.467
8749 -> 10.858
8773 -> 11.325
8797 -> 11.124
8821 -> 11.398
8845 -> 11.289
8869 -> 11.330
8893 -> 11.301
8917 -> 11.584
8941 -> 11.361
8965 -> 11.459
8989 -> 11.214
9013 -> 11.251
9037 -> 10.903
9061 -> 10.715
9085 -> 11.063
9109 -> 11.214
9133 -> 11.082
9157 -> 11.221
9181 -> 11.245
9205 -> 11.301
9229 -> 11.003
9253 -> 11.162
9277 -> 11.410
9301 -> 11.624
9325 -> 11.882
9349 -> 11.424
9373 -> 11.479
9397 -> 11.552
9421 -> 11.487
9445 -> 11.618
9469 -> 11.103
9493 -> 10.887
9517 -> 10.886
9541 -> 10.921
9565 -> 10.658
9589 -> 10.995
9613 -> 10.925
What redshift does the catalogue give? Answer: 0.14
